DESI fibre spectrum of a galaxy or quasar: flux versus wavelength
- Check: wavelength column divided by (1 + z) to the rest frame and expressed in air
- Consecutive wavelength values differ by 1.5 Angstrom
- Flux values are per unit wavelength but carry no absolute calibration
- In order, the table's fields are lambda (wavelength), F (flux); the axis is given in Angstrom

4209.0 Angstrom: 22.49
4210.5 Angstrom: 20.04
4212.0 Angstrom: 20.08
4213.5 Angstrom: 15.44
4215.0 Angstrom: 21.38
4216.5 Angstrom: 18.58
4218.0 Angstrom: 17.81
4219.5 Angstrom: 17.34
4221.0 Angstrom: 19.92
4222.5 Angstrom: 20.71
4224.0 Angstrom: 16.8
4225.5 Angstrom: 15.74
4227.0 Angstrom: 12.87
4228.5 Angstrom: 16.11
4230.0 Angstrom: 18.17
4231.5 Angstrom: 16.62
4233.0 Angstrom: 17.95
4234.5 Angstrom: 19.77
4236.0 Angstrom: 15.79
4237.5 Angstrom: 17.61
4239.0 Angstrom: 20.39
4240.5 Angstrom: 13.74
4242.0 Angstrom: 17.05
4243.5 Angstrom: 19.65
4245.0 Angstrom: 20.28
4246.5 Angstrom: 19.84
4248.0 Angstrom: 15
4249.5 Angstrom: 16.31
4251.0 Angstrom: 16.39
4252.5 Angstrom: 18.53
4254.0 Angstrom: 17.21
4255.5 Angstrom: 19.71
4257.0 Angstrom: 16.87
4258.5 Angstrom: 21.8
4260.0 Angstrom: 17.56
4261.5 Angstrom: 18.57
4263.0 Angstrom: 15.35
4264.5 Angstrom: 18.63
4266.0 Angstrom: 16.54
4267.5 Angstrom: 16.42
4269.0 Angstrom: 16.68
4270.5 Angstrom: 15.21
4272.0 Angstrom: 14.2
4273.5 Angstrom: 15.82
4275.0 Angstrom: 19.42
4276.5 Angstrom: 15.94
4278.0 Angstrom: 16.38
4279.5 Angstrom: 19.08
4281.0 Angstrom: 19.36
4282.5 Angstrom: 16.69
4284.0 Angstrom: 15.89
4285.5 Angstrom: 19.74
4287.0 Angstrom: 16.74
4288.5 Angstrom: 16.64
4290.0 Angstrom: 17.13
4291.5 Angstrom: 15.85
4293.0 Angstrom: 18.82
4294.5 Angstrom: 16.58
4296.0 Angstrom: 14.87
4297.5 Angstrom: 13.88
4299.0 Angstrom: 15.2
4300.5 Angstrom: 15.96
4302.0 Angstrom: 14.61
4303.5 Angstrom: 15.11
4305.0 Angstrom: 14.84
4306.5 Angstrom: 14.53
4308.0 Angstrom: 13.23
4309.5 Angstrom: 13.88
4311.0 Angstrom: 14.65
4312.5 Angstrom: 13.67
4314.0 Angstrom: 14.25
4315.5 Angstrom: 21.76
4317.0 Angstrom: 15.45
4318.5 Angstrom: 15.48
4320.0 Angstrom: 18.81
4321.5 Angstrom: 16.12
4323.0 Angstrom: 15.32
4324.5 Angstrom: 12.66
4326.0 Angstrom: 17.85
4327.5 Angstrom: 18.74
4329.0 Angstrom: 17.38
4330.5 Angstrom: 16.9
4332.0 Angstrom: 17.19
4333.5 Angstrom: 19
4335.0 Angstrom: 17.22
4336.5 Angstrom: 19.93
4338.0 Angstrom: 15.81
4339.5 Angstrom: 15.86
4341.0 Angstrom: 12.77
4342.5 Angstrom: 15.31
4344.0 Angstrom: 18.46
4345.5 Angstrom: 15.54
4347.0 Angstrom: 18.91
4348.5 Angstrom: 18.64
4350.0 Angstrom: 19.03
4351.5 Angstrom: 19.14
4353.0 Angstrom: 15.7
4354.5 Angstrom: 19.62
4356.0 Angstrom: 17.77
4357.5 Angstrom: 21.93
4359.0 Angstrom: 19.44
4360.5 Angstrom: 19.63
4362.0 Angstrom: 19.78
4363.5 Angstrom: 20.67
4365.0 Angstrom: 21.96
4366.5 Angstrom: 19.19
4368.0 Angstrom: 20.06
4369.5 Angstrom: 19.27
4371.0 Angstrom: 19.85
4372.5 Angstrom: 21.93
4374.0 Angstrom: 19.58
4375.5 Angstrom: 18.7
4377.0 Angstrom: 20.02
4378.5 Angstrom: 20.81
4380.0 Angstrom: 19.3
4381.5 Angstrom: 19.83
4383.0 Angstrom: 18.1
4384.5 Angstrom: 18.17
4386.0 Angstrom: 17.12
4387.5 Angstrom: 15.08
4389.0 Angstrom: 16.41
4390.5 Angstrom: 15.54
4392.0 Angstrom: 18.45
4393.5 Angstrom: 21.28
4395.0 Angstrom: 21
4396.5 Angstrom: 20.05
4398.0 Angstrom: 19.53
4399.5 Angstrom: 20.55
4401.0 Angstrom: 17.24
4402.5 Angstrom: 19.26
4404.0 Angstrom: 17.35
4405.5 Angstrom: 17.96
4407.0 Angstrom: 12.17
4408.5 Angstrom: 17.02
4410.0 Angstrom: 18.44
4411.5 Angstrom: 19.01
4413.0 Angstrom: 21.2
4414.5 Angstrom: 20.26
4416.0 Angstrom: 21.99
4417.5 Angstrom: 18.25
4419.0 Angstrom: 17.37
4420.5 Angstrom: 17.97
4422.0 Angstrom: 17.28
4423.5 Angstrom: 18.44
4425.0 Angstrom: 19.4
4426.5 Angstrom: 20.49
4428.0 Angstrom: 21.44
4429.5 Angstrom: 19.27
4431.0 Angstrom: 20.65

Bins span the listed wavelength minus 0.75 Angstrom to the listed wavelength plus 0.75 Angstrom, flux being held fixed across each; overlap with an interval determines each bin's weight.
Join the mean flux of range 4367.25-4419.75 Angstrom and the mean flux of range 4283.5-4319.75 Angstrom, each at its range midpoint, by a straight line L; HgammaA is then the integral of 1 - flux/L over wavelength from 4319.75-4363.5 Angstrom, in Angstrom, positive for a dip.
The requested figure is -1.3 Angstrom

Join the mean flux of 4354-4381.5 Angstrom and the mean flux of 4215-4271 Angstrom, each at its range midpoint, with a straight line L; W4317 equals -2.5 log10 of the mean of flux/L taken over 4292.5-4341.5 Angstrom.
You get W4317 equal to 0.19 mag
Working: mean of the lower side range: 17.6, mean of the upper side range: 20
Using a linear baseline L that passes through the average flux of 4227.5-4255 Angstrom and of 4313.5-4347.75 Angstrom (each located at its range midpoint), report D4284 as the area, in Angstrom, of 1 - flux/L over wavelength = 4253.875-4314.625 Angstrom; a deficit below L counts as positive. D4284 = 2.8 Angstrom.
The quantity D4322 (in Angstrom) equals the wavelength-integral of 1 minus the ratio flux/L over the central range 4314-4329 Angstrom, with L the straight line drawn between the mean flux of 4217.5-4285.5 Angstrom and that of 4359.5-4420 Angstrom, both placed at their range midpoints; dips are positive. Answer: 1.2 Angstrom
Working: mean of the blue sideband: 17.4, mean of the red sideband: 19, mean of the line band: 16.8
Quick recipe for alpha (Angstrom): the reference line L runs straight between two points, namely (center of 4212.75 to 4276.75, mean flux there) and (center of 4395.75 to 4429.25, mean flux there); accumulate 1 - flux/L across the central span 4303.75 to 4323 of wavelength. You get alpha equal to 2.65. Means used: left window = 17.5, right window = 18.8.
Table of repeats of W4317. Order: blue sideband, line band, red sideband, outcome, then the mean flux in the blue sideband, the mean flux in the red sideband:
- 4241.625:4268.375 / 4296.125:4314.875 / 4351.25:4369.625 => 0.27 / 17.9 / 19.6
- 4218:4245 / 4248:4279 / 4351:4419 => 0.04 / 17.5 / 19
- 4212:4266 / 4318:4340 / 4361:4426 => 0.09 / 17.8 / 18.9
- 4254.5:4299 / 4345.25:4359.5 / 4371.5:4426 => -0.03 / 17.1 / 18.7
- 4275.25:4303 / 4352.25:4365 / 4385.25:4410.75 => -0.12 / 16.7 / 17.9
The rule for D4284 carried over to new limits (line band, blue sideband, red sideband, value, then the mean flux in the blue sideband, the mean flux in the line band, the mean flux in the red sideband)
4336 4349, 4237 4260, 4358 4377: 1.92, 18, 16.7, 20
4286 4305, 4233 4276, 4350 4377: 2.44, 17.5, 16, 19.7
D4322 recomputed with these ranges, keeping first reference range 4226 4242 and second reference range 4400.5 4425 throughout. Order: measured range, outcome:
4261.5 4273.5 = 0.6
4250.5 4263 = -0.8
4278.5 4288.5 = -0.3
